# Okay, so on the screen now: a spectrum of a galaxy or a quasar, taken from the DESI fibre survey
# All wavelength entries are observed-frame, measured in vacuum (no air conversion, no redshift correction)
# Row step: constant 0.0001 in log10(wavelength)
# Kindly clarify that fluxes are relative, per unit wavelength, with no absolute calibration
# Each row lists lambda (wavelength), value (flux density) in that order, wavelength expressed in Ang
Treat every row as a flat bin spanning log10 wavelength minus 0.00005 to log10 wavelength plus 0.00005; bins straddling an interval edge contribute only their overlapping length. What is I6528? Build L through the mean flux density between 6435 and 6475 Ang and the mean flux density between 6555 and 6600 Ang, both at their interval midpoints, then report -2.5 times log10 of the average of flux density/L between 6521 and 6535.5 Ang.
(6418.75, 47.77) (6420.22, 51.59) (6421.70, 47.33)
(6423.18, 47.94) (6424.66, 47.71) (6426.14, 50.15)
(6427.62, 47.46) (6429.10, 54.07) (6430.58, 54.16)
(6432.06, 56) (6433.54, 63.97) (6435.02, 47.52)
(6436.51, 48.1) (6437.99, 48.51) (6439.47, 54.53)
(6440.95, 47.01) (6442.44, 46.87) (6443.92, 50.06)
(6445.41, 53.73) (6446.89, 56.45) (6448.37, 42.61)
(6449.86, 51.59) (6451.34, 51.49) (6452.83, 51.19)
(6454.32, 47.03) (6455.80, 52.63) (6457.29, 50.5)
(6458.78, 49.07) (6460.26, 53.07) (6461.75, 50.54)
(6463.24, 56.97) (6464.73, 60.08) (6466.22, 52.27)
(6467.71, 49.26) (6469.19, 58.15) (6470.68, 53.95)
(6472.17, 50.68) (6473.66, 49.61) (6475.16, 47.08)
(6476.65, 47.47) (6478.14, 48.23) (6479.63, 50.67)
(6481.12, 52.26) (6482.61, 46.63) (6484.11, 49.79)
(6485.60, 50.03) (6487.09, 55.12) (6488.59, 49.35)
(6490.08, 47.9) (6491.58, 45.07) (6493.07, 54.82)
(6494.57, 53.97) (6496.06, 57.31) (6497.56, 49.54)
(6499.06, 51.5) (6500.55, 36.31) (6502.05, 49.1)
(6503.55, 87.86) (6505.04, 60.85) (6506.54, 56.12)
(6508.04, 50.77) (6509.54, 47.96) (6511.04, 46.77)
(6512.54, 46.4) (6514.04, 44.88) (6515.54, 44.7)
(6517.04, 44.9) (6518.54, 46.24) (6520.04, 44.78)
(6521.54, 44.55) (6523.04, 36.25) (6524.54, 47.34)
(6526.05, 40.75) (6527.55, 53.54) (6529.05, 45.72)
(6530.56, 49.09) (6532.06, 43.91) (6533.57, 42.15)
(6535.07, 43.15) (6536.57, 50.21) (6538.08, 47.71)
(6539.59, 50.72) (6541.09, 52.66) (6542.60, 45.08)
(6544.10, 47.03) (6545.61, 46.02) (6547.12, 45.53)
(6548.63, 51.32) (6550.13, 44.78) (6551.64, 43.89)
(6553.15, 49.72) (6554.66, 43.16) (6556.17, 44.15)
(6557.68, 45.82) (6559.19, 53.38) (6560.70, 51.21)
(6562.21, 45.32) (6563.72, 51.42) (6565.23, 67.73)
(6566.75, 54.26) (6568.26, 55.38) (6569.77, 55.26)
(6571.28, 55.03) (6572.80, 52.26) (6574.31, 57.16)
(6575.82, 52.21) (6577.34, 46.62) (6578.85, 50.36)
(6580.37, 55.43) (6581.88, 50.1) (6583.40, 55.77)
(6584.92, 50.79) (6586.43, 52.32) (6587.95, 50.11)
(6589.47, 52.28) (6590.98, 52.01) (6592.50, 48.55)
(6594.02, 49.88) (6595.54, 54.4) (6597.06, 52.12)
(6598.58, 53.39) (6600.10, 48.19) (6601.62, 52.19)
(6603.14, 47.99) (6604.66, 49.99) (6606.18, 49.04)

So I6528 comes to 0.16 mag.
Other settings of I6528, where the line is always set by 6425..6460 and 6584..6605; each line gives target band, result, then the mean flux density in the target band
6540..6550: 0.070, 47.9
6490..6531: 0.034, 49.5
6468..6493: 0.017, 50.2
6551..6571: 0.002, 51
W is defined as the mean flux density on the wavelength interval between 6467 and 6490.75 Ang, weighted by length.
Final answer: 50.4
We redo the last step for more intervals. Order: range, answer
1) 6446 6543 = 49.9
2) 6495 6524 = 49.9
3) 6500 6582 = 49.4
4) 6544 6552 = 46.5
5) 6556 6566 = 51.7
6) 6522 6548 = 46.3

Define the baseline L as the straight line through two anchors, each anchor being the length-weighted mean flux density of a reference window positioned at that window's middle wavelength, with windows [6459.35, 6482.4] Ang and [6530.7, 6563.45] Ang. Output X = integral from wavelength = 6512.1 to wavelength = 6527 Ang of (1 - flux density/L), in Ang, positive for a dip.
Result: 1.4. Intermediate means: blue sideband 51.9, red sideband 47.1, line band 44.2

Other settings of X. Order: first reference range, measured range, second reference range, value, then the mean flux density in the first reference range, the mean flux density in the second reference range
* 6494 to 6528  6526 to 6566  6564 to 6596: 2.59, 49.6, 53.2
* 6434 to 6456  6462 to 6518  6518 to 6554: -3.73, 50.1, 46.3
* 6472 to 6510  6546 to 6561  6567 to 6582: 1.61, 51.8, 53.2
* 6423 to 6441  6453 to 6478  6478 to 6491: -0.54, 51.6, 50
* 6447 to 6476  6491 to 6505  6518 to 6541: -1.70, 51.6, 45.9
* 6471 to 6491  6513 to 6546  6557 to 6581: 3.56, 49.6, 53.1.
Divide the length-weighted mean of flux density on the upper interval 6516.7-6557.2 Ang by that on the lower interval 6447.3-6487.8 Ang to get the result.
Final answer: 0.9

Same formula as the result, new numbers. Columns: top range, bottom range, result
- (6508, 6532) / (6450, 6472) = 0.87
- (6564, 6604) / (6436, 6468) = 1.03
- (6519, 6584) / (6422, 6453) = 0.96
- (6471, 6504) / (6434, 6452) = 1.02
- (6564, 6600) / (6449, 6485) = 1.04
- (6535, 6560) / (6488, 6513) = 0.90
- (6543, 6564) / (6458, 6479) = 0.91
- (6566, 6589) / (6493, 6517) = 1.01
